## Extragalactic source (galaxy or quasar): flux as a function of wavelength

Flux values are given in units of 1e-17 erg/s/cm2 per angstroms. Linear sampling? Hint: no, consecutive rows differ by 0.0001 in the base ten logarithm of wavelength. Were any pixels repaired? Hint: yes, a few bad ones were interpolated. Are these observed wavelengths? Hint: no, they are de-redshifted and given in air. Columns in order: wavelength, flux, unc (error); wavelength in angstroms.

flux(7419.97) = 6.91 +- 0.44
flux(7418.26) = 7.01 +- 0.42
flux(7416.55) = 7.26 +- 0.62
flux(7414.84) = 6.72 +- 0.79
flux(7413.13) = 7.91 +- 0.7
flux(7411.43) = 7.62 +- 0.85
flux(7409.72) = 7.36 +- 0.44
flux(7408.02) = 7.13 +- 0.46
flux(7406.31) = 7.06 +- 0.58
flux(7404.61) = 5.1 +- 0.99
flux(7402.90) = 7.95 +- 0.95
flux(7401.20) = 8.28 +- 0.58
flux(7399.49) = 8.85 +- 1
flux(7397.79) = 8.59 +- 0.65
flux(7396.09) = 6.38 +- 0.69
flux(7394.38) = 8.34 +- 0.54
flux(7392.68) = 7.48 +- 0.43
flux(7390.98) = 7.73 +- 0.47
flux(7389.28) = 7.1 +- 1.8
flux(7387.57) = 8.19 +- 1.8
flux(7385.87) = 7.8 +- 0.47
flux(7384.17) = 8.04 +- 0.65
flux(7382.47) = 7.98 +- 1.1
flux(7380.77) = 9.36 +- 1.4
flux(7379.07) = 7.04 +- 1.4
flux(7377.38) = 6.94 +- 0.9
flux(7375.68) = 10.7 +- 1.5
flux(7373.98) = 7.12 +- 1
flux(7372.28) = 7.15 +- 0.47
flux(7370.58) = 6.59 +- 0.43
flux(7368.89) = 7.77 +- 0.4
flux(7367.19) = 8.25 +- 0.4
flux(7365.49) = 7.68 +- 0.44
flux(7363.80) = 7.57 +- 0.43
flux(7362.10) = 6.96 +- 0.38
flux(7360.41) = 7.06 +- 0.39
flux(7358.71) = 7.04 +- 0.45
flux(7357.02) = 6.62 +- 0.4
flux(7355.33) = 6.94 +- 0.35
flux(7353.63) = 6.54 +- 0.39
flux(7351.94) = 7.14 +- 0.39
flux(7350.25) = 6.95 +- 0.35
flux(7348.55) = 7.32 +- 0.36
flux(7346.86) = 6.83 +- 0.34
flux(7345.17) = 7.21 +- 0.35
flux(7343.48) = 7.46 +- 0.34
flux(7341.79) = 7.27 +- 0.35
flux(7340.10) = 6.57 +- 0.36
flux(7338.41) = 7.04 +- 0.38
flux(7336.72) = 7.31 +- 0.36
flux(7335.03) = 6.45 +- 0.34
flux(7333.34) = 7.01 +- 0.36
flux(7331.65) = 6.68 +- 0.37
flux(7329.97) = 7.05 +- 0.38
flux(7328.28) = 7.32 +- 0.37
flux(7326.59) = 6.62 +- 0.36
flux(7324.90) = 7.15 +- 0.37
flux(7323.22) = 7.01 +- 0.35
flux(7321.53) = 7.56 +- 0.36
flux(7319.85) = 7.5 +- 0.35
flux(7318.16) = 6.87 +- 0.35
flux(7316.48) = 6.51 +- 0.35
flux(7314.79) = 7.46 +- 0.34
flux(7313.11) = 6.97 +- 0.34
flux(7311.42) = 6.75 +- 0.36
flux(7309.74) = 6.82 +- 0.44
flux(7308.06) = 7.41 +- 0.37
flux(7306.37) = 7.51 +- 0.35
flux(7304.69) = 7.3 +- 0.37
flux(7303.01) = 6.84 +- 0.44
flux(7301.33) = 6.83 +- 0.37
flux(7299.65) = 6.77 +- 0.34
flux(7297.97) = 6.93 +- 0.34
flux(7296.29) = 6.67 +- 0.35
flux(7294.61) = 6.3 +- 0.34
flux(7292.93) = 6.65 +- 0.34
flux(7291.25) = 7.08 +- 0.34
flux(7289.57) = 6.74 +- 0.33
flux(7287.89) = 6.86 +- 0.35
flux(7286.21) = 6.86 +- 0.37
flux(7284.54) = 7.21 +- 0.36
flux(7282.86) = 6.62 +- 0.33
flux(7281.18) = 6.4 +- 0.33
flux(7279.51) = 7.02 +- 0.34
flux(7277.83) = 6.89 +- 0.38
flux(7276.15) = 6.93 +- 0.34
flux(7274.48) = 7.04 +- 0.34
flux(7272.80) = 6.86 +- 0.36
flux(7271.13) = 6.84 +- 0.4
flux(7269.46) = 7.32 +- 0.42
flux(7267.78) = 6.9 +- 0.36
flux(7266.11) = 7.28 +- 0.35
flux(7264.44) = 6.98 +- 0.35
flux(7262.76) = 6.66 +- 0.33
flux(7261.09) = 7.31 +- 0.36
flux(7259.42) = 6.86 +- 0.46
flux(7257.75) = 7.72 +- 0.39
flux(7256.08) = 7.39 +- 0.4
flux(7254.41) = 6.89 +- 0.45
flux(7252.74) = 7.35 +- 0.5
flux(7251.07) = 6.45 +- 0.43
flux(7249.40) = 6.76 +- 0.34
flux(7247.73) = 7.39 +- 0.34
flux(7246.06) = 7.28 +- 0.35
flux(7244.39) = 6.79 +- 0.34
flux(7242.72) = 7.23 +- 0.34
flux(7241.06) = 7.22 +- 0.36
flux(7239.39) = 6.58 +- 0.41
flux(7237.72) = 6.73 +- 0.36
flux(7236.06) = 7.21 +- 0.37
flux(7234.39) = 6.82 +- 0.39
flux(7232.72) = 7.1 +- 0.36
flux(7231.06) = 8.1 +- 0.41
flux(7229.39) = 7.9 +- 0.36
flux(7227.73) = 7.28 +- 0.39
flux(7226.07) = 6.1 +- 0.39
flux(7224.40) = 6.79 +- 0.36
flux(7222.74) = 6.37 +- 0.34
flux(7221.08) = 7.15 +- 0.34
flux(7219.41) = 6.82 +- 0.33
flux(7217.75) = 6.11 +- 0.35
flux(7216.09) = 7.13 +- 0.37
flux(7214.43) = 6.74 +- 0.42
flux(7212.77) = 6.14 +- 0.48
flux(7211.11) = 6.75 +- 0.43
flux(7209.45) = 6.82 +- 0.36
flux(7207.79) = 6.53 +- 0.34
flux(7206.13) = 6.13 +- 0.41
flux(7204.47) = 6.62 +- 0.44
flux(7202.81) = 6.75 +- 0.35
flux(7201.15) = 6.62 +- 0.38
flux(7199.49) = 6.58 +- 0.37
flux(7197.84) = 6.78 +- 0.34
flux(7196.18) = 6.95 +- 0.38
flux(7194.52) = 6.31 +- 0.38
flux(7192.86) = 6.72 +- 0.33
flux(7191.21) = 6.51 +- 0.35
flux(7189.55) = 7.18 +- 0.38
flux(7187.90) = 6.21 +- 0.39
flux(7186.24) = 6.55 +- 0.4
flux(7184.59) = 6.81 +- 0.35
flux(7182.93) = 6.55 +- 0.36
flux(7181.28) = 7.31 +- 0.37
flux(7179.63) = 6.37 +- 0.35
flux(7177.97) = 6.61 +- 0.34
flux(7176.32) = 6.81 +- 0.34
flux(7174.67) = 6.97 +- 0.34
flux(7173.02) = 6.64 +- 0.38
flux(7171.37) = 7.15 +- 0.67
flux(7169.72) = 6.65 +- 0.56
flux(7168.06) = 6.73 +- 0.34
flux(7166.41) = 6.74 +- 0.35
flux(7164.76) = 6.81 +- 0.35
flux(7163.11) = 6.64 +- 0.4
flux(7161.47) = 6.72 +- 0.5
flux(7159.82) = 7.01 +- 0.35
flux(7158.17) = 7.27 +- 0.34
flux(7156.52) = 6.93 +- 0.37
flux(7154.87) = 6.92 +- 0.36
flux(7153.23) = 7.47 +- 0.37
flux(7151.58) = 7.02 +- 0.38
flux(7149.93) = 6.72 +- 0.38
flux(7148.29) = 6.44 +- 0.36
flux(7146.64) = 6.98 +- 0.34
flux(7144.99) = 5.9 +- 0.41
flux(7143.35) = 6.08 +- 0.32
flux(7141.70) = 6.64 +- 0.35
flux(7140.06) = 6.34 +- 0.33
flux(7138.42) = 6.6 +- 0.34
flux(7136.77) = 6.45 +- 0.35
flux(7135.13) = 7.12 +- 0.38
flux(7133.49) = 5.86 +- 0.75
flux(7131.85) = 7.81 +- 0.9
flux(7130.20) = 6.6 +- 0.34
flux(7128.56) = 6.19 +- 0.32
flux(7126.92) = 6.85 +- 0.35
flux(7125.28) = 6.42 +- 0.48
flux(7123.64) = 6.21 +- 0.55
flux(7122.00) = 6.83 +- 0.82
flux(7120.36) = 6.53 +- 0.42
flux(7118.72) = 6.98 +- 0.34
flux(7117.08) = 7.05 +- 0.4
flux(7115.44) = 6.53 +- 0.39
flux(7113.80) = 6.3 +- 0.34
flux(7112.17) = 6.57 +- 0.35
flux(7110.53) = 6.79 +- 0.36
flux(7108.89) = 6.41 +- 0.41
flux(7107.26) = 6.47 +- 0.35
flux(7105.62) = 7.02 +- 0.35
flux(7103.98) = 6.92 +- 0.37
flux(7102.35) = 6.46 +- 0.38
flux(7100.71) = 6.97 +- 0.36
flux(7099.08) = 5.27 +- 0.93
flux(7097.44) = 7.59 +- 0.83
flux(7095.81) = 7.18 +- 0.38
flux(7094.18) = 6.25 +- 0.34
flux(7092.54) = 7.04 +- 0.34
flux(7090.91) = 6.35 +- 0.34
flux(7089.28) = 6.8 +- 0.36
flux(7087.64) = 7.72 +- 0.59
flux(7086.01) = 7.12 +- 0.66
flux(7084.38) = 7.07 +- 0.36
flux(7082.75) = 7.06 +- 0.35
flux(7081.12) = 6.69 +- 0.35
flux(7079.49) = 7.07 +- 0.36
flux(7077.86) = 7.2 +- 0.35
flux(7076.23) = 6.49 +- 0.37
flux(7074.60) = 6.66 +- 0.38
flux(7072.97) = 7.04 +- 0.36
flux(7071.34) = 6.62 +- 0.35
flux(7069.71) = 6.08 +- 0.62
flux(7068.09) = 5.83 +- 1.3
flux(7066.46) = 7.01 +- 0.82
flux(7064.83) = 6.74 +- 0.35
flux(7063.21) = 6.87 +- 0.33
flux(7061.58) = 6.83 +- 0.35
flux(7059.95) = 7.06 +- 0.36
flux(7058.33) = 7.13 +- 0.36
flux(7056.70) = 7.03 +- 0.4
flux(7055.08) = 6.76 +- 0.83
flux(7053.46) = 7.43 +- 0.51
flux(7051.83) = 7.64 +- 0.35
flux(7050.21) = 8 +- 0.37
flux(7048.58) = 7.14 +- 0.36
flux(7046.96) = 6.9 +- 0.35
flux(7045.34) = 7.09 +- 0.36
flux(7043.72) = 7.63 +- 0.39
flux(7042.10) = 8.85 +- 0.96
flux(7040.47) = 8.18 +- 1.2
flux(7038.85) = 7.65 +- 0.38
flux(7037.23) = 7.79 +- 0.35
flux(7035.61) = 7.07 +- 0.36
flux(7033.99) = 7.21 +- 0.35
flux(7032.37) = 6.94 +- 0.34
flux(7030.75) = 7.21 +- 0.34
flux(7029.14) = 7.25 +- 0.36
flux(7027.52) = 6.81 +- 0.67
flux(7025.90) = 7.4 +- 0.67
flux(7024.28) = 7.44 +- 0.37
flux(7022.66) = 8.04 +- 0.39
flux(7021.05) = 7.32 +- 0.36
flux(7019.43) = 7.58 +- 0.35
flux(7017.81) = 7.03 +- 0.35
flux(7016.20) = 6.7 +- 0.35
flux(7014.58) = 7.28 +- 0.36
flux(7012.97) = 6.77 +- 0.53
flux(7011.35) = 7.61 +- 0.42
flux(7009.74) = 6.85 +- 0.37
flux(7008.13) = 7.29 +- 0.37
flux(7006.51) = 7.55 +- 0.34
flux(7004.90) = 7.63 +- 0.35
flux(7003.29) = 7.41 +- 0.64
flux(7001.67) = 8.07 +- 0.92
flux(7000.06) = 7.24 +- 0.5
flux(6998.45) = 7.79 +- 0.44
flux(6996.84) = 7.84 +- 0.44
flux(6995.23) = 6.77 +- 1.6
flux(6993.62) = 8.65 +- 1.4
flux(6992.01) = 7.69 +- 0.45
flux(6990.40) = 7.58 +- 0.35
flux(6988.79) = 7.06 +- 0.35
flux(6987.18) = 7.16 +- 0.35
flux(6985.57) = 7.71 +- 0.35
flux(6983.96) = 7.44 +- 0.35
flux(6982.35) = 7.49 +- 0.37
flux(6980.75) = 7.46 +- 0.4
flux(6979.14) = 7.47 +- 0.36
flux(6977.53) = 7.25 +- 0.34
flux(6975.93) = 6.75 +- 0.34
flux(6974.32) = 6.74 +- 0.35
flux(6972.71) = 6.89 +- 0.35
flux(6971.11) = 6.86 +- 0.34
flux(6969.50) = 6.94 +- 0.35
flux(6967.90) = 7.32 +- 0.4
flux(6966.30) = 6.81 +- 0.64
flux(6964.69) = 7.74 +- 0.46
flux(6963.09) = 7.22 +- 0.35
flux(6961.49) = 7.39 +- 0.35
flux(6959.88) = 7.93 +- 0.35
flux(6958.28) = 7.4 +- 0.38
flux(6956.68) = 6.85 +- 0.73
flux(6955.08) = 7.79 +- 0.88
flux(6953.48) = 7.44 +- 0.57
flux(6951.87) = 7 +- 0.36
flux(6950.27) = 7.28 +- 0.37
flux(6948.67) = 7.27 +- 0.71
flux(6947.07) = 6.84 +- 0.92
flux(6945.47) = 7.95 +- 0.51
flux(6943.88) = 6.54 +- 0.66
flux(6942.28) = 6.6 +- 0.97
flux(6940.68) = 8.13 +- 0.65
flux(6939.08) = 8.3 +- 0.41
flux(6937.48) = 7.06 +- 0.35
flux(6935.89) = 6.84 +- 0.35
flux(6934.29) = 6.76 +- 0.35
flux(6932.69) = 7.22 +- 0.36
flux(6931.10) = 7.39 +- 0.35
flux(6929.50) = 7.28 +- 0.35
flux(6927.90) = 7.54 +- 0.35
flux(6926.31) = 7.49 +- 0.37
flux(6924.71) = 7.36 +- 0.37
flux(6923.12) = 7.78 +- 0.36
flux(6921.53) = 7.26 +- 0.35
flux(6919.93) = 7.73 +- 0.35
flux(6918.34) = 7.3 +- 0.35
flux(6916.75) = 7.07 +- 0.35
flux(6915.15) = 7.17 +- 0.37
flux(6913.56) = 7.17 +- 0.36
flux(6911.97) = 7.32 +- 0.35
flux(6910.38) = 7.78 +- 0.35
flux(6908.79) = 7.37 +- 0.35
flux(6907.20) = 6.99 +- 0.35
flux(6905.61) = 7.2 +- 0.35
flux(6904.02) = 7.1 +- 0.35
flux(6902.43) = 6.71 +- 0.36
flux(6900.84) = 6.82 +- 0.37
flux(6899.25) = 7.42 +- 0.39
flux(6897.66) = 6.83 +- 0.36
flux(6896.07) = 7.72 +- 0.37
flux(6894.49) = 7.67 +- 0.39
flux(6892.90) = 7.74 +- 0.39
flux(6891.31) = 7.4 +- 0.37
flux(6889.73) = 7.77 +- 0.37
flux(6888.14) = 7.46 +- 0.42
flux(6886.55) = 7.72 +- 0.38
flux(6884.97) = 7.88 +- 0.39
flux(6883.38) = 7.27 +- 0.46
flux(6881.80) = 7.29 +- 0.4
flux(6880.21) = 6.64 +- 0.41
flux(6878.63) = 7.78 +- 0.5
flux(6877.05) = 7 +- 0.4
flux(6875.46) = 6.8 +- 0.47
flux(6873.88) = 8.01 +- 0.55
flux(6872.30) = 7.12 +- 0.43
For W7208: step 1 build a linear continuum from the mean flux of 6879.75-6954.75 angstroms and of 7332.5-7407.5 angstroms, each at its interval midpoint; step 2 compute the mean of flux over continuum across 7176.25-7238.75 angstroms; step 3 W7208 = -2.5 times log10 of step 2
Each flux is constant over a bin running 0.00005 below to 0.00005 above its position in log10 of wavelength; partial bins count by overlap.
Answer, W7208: 0.10 mag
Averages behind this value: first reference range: 7.32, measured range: 6.76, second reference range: 7.43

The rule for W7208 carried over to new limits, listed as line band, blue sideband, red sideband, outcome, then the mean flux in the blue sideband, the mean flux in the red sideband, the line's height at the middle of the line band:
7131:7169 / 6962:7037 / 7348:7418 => 0.099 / 7.32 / 7.5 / 7.39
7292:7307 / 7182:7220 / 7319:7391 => 0.034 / 6.62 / 7.34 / 7.08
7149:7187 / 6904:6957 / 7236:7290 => 0.036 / 7.31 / 6.99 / 7.08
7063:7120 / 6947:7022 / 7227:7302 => 0.071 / 7.33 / 7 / 7.2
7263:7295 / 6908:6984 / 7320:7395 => 0.071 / 7.29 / 7.36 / 7.35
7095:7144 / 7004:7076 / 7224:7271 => 0.082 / 7.2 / 7.08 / 7.15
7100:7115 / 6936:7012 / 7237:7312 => 0.083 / 7.36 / 6.96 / 7.18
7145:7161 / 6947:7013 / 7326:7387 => 0.065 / 7.35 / 7.32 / 7.34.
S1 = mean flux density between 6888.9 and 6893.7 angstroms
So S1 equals 7.63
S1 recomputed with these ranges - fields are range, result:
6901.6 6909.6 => 7.07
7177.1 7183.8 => 6.71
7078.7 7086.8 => 7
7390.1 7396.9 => 7.49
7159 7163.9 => 6.8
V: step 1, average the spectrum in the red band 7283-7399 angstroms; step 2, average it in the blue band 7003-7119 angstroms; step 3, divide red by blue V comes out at 1.03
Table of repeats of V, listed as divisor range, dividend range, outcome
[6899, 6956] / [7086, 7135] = 0.92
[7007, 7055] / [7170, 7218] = 0.91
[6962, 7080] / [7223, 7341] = 0.96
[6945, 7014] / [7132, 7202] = 0.91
